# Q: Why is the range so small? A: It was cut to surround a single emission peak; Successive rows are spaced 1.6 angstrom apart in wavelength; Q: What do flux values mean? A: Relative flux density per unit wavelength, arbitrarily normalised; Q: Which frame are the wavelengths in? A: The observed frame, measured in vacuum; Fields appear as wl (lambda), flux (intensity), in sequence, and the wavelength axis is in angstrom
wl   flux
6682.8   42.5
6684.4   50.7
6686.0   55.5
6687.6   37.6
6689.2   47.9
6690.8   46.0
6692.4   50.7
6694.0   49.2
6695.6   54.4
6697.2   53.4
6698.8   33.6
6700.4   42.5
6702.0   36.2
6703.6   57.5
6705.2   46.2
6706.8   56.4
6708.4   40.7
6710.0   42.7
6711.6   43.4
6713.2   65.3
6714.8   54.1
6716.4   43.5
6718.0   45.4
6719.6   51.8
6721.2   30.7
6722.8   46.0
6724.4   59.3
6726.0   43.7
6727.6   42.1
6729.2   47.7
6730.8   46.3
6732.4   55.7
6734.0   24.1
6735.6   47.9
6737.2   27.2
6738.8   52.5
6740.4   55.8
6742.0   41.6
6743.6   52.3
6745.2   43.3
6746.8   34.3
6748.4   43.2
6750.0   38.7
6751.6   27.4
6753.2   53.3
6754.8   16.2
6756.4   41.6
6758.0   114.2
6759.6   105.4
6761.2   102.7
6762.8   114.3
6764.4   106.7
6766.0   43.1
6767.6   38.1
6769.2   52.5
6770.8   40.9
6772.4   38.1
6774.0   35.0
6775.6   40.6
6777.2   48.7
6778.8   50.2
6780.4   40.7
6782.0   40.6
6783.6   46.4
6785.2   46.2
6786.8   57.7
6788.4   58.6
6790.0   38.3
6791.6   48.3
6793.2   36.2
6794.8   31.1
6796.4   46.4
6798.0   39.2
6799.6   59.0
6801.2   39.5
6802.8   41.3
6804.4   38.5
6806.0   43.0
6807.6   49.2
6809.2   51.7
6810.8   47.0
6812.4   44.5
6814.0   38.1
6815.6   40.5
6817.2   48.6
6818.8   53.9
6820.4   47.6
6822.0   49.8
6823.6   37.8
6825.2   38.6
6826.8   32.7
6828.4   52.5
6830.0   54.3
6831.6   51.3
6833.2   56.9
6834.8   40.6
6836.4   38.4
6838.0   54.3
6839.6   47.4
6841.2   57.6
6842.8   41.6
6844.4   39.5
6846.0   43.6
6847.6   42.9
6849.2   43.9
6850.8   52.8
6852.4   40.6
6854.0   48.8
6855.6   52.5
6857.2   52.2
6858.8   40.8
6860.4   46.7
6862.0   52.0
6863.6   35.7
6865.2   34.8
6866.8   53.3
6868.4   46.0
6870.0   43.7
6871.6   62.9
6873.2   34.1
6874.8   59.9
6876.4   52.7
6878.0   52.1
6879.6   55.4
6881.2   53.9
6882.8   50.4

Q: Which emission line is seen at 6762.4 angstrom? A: Hbeta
